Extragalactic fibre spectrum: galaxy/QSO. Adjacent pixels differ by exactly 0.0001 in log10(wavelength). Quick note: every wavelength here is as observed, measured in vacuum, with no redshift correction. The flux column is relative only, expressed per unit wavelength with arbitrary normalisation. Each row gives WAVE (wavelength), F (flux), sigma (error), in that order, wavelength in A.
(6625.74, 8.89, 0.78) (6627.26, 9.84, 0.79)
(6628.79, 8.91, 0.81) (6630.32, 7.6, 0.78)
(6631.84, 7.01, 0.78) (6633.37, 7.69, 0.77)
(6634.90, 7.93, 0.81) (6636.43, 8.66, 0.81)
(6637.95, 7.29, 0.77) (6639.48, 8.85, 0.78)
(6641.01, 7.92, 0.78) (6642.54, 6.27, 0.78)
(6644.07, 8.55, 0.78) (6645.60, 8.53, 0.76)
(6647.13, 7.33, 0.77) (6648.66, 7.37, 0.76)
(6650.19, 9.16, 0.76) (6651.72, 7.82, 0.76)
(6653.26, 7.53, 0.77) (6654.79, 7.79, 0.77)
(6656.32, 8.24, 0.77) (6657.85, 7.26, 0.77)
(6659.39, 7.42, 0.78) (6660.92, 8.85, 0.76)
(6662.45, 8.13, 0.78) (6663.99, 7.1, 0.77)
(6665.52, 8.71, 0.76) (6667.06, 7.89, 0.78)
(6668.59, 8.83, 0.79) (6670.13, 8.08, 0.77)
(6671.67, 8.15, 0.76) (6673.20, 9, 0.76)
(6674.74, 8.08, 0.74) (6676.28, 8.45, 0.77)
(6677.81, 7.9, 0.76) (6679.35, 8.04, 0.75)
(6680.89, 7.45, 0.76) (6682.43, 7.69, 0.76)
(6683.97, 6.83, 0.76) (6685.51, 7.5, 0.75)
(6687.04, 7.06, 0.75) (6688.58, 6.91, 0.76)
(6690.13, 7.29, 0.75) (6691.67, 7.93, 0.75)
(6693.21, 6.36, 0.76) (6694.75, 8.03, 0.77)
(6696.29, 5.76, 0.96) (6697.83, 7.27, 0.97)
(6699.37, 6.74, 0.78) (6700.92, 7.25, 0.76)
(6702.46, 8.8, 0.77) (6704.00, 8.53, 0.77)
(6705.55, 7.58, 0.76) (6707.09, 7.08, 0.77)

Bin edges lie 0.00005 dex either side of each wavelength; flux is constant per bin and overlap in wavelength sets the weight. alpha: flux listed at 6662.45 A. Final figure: 8.13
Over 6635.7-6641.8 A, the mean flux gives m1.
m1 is 8.18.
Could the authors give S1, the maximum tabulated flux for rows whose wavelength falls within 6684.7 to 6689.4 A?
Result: 7.5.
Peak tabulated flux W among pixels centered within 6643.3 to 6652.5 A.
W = 9.16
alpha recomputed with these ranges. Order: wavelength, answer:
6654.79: 7.79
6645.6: 8.53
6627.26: 9.84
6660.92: 8.85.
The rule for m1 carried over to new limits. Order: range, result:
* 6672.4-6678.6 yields 8.36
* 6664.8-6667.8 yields 8.28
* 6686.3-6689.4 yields 6.97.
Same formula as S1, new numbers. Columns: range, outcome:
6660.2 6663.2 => 8.85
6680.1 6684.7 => 7.69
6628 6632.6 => 8.91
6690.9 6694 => 7.93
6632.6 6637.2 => 8.66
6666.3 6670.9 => 8.83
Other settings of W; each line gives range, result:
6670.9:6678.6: 9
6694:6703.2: 8.8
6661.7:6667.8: 8.71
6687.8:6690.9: 7.29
